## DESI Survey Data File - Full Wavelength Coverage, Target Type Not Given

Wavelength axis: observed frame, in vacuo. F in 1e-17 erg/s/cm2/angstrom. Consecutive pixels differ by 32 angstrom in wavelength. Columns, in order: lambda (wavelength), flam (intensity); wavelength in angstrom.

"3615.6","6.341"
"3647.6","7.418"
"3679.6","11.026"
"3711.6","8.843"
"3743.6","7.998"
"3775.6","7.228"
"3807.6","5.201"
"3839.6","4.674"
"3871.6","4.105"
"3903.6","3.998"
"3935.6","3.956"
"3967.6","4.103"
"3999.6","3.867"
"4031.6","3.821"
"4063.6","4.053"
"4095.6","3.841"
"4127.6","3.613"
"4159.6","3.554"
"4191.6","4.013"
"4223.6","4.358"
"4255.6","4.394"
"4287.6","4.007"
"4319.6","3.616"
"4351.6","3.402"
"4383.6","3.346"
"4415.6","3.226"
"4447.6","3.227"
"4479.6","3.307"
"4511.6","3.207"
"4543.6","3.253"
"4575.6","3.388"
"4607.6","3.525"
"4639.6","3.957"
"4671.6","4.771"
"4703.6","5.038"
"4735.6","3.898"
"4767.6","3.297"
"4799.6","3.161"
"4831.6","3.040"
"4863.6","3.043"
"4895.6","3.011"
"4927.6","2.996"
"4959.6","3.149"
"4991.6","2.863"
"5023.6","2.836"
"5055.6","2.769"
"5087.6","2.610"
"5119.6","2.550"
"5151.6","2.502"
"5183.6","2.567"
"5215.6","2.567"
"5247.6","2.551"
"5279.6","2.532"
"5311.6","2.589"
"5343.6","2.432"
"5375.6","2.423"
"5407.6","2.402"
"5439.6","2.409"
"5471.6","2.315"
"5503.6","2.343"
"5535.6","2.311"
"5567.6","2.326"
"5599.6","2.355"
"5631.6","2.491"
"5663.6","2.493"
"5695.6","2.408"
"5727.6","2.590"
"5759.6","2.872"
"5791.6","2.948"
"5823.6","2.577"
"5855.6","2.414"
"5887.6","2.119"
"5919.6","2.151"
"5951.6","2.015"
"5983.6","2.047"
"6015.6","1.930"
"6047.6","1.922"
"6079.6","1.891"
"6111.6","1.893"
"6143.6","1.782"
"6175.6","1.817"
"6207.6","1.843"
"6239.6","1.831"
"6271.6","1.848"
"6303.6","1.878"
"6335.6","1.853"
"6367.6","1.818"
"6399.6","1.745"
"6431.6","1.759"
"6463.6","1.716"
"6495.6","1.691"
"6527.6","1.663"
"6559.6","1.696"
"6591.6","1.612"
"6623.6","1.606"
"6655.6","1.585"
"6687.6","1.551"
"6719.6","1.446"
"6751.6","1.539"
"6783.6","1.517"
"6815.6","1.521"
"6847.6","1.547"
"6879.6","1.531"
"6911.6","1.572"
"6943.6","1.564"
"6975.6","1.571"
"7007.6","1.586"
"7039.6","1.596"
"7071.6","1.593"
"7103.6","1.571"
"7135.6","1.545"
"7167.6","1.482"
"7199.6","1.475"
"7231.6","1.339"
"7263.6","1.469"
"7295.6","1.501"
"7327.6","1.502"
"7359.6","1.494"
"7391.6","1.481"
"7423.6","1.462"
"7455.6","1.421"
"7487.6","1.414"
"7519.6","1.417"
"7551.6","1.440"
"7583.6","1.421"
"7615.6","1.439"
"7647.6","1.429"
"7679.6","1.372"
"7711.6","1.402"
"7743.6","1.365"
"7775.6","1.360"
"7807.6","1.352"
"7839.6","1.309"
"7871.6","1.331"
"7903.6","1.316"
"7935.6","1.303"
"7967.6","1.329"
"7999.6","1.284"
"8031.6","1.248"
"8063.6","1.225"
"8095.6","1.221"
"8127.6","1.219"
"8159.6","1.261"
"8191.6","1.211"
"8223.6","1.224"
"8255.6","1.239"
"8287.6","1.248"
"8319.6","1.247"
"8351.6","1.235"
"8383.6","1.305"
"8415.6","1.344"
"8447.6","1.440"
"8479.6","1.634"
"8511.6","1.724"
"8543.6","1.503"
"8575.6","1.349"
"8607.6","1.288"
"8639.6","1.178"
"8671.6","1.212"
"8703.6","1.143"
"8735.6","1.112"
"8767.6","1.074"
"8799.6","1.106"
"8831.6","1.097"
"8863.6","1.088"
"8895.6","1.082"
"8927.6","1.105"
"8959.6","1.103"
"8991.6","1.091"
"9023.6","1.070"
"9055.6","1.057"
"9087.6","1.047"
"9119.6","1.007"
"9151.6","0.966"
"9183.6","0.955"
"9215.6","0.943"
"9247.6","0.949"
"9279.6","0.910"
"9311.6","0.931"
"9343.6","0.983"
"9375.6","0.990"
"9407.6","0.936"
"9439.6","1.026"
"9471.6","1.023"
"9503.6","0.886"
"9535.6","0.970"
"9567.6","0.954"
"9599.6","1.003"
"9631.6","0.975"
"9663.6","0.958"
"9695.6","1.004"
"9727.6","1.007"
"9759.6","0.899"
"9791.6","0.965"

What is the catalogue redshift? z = 2.03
